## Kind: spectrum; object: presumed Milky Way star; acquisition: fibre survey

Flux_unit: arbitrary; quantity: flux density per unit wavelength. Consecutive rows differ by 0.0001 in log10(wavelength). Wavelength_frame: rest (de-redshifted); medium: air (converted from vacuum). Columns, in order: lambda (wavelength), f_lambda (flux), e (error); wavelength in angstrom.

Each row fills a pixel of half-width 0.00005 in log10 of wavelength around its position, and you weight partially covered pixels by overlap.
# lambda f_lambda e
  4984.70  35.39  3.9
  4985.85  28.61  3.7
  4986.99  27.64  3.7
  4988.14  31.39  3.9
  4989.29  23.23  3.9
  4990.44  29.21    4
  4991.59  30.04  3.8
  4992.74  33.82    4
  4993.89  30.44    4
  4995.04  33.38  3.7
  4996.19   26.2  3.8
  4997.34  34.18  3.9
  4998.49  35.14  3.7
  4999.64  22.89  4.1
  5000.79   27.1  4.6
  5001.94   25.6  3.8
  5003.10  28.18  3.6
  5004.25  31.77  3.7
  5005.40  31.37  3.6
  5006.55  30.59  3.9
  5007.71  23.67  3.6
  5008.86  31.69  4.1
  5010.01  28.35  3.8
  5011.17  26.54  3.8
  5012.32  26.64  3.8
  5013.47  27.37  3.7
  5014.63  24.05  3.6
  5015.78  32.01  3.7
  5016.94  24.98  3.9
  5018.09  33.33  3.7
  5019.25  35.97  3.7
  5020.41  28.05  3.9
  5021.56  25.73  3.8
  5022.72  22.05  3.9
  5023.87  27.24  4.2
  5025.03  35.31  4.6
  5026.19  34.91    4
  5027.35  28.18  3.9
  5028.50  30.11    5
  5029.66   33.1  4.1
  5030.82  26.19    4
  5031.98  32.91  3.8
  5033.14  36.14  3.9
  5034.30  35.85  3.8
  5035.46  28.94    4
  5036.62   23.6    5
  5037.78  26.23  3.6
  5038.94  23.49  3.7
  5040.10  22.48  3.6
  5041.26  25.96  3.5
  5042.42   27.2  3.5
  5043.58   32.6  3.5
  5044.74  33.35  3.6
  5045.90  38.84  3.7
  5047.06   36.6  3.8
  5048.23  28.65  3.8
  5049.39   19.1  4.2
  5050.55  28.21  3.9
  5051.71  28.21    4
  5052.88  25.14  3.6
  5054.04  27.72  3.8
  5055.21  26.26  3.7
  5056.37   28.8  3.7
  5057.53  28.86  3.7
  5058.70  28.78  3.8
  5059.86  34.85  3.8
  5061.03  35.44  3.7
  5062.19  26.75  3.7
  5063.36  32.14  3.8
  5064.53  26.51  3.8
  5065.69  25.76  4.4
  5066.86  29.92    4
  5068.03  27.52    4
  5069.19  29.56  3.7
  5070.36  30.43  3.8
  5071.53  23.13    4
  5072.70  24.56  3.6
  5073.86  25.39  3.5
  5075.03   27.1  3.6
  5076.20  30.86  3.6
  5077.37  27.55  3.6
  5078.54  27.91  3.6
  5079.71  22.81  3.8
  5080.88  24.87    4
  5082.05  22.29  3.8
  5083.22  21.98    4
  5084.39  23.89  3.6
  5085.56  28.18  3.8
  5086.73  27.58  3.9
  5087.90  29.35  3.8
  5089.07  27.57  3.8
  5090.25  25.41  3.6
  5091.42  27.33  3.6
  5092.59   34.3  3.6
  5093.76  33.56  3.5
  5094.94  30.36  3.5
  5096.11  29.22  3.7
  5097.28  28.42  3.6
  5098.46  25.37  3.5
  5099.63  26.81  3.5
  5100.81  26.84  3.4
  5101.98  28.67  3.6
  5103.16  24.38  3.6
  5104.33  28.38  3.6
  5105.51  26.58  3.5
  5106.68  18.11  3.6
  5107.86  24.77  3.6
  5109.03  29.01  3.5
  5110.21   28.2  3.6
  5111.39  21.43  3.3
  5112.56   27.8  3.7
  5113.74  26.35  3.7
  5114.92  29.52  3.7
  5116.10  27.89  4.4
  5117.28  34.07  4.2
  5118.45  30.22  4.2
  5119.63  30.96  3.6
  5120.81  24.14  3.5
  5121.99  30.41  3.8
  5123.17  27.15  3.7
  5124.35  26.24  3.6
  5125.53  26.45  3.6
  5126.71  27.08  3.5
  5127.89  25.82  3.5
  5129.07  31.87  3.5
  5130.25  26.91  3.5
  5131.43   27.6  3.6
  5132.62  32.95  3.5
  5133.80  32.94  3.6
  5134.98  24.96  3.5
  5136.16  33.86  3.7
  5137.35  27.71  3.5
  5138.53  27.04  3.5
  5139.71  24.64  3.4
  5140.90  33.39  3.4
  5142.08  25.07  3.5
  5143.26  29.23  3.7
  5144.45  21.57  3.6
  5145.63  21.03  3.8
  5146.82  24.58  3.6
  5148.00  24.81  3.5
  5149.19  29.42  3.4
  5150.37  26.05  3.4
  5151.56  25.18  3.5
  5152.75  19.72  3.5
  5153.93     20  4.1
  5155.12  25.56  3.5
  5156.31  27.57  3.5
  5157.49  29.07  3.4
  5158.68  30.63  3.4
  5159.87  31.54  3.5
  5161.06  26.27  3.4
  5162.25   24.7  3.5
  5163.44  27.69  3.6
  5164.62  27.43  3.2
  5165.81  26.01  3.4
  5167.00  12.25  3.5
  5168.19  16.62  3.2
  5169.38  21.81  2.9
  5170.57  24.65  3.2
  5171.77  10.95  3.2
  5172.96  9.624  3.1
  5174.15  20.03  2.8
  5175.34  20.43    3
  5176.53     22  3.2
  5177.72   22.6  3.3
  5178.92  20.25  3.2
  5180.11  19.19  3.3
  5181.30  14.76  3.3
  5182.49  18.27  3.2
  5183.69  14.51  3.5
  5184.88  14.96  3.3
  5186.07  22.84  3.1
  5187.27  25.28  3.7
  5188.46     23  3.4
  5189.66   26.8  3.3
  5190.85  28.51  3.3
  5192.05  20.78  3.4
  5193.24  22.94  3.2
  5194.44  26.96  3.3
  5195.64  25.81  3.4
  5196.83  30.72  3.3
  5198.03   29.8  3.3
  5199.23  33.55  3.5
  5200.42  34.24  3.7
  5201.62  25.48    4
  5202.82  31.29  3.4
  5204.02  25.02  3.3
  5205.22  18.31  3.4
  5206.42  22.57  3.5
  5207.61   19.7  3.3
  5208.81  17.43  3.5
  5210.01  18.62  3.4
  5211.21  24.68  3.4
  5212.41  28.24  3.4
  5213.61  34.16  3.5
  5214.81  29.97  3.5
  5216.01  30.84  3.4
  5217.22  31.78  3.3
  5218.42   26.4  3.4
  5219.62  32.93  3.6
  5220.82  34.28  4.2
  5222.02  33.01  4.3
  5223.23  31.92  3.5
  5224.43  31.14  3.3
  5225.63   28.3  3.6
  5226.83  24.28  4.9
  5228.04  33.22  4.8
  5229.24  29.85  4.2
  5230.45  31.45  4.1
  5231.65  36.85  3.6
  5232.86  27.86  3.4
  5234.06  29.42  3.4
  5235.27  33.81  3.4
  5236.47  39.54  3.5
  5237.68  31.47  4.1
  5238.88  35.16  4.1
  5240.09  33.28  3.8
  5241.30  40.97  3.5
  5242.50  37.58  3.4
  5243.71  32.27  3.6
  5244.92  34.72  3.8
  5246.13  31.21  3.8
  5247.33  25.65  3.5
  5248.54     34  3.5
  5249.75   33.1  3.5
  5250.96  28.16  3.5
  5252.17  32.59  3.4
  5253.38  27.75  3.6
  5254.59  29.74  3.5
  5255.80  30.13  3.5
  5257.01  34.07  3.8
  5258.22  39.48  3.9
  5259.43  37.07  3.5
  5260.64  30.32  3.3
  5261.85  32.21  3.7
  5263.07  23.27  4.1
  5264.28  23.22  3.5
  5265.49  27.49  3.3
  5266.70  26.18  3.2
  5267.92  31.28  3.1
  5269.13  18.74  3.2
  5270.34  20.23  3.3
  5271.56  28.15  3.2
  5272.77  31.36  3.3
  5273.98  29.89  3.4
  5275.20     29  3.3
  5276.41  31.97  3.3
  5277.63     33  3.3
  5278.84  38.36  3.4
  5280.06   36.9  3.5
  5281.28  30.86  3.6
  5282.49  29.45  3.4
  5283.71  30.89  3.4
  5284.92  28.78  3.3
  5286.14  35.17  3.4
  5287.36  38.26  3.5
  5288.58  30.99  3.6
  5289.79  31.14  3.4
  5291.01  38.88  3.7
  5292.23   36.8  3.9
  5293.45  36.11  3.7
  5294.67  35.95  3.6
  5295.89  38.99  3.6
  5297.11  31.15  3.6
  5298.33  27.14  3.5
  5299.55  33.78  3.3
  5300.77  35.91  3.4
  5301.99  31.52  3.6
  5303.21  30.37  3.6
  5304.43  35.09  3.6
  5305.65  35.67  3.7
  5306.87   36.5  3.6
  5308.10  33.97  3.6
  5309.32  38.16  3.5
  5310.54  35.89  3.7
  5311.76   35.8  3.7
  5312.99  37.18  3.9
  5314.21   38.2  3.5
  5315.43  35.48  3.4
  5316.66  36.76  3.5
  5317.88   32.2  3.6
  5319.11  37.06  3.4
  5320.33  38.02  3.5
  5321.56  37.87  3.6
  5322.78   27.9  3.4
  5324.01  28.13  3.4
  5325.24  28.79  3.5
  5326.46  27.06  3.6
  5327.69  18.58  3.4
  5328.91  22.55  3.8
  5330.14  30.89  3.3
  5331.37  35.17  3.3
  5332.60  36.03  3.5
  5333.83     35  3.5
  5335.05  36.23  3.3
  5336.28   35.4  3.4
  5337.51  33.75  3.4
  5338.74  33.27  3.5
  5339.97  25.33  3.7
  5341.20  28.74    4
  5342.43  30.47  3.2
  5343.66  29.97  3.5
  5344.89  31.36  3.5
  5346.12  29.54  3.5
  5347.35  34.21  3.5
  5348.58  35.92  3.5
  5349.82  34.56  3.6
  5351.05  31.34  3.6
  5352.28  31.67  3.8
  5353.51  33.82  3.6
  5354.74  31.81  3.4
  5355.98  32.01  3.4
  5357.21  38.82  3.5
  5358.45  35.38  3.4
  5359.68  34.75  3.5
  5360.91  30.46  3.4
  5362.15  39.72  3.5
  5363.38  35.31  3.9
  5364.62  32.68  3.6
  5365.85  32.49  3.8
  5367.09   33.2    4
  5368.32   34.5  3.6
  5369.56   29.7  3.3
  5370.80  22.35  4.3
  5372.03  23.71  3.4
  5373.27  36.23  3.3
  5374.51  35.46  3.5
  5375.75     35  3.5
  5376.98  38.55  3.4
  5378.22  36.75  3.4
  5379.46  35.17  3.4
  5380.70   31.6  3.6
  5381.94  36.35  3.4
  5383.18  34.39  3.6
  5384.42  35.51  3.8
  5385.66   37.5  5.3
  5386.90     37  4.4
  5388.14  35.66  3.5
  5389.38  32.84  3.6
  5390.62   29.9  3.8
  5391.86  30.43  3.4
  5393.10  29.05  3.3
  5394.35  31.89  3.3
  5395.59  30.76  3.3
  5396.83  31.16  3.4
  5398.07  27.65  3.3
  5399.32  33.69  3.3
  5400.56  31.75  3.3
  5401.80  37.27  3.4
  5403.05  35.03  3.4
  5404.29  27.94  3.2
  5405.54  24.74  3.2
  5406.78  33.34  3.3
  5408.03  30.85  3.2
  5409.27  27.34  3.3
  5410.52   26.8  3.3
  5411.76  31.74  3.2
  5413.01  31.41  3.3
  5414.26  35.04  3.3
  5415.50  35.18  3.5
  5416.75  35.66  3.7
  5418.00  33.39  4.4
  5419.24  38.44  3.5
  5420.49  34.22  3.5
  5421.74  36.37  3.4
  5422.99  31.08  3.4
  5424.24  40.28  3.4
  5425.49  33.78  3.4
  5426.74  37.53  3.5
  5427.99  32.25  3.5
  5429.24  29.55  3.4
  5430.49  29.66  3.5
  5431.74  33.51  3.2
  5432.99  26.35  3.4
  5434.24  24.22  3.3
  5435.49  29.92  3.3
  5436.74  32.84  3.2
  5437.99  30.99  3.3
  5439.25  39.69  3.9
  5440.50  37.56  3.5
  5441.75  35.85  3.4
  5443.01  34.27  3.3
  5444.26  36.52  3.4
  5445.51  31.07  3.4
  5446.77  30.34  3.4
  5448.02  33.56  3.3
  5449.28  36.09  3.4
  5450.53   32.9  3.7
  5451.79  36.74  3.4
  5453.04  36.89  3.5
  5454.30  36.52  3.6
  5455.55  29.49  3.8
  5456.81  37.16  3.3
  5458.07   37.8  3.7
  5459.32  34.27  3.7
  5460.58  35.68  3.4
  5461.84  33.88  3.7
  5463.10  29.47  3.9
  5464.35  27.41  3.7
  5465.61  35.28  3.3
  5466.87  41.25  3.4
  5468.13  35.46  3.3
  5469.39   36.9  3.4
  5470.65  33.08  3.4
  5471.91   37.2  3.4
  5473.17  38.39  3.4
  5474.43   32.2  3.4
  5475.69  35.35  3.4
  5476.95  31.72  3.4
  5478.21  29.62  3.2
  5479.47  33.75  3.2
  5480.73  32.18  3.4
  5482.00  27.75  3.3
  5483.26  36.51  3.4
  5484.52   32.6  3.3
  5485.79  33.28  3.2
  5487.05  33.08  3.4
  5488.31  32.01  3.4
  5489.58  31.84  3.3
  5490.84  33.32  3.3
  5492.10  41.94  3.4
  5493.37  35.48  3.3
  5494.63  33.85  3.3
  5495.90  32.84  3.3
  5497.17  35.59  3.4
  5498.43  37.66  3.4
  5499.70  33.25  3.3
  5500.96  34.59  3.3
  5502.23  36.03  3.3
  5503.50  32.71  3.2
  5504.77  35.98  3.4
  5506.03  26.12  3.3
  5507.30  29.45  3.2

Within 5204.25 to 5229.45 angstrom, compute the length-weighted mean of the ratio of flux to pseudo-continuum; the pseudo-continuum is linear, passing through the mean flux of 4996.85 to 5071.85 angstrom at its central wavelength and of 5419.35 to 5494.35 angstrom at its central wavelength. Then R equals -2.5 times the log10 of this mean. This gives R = 0.130 mag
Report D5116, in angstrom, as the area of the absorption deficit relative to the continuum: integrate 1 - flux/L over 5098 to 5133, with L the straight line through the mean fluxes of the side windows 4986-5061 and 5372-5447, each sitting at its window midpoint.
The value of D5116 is 3.2 angstrom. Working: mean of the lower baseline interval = 29.2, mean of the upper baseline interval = 33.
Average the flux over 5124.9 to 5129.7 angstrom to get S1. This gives 27.8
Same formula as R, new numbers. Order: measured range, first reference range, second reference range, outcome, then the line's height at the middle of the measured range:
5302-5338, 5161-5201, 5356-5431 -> -0.139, 29.4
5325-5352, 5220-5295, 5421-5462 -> 0.051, 32.6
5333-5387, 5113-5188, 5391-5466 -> -0.083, 30.9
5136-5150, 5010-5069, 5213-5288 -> 0.136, 30.2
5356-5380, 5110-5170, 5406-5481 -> -0.059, 31.9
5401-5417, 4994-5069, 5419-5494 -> 0.058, 33.4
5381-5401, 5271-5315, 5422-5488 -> 0.030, 33.7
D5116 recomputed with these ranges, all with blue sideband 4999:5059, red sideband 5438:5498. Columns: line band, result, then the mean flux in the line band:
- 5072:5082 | 1.1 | 26.1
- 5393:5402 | 0.5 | 31.5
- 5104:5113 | 1.3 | 25.4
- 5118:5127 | 0.6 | 27.8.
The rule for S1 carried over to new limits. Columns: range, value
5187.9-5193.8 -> 24.4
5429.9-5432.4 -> 31.6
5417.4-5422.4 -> 35.6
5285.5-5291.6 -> 34.8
